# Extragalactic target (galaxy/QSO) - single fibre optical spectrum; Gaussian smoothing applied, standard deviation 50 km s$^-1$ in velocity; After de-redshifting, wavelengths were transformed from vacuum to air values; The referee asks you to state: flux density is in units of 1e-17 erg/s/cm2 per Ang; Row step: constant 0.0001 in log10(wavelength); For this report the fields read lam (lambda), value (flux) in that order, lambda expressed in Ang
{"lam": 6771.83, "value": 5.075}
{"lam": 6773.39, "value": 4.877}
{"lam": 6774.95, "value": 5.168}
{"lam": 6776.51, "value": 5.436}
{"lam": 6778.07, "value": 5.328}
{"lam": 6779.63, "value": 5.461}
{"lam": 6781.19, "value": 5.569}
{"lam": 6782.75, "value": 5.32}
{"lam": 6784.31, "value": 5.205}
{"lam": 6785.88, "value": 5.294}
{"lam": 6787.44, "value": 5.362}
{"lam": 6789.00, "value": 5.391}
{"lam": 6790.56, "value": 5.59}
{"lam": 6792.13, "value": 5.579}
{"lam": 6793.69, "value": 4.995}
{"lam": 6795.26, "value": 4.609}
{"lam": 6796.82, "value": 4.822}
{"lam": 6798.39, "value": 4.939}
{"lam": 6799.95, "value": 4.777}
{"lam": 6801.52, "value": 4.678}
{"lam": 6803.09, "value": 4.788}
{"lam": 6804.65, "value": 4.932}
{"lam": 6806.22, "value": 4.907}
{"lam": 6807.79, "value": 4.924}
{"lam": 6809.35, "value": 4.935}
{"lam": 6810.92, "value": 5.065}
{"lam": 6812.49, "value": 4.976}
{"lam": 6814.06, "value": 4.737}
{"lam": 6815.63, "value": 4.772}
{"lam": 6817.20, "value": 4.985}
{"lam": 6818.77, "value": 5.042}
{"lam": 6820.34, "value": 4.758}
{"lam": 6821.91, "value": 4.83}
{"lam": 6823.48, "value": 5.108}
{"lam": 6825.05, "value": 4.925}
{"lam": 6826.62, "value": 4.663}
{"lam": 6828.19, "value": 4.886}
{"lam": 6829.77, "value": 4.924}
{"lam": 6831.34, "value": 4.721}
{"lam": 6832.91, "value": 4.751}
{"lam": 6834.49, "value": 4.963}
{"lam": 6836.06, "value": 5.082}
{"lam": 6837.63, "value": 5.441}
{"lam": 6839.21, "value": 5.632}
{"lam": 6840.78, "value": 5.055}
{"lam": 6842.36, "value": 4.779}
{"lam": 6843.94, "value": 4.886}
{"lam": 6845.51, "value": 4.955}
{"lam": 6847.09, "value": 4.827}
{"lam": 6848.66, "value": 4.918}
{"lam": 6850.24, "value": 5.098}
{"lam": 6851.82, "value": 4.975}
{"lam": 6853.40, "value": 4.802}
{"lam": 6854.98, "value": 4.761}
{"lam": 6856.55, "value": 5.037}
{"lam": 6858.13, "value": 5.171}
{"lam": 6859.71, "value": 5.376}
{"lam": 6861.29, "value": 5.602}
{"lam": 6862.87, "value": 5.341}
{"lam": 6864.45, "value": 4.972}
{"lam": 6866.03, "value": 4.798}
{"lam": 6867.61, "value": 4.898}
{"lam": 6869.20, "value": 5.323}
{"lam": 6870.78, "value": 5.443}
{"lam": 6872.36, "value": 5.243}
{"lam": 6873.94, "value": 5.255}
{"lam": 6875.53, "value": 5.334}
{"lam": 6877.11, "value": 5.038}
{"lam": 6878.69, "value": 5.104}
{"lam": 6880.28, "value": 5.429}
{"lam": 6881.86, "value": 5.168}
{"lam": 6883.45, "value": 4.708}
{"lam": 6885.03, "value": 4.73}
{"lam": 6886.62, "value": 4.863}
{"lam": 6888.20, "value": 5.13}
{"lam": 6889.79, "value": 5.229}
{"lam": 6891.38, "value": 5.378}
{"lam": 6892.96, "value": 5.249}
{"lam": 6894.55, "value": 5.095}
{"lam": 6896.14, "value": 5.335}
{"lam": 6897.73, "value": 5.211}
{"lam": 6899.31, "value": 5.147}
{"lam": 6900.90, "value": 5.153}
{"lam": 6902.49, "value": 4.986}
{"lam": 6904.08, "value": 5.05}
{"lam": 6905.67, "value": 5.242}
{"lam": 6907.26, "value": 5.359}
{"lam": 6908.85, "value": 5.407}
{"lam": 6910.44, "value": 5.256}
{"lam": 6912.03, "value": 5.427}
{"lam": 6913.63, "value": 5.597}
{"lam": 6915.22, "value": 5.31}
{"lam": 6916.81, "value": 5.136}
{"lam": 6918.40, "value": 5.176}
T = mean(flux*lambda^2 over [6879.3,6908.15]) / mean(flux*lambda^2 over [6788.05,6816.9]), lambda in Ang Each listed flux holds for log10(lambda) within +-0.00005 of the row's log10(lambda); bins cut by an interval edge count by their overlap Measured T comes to 1.06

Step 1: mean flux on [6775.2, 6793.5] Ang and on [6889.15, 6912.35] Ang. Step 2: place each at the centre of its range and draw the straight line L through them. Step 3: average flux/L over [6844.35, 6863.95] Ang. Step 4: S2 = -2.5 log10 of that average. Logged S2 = 0.05 mag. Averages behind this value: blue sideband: 5.39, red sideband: 5.23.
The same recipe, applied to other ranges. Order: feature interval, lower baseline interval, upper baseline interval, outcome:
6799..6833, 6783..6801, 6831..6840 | 0.056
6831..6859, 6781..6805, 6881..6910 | 0.027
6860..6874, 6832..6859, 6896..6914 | -0.024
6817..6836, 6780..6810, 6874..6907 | 0.048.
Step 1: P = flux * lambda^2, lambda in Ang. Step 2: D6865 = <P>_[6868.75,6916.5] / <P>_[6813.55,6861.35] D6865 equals 1.06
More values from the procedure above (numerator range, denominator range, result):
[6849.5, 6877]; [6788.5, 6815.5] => 1.05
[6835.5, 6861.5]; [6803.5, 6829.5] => 1.04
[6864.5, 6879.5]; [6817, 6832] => 1.07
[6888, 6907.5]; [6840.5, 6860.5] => 1.06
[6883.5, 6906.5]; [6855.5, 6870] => 1.00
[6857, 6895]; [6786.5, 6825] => 1.06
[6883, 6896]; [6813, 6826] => 1.06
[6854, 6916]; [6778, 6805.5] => 1.04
